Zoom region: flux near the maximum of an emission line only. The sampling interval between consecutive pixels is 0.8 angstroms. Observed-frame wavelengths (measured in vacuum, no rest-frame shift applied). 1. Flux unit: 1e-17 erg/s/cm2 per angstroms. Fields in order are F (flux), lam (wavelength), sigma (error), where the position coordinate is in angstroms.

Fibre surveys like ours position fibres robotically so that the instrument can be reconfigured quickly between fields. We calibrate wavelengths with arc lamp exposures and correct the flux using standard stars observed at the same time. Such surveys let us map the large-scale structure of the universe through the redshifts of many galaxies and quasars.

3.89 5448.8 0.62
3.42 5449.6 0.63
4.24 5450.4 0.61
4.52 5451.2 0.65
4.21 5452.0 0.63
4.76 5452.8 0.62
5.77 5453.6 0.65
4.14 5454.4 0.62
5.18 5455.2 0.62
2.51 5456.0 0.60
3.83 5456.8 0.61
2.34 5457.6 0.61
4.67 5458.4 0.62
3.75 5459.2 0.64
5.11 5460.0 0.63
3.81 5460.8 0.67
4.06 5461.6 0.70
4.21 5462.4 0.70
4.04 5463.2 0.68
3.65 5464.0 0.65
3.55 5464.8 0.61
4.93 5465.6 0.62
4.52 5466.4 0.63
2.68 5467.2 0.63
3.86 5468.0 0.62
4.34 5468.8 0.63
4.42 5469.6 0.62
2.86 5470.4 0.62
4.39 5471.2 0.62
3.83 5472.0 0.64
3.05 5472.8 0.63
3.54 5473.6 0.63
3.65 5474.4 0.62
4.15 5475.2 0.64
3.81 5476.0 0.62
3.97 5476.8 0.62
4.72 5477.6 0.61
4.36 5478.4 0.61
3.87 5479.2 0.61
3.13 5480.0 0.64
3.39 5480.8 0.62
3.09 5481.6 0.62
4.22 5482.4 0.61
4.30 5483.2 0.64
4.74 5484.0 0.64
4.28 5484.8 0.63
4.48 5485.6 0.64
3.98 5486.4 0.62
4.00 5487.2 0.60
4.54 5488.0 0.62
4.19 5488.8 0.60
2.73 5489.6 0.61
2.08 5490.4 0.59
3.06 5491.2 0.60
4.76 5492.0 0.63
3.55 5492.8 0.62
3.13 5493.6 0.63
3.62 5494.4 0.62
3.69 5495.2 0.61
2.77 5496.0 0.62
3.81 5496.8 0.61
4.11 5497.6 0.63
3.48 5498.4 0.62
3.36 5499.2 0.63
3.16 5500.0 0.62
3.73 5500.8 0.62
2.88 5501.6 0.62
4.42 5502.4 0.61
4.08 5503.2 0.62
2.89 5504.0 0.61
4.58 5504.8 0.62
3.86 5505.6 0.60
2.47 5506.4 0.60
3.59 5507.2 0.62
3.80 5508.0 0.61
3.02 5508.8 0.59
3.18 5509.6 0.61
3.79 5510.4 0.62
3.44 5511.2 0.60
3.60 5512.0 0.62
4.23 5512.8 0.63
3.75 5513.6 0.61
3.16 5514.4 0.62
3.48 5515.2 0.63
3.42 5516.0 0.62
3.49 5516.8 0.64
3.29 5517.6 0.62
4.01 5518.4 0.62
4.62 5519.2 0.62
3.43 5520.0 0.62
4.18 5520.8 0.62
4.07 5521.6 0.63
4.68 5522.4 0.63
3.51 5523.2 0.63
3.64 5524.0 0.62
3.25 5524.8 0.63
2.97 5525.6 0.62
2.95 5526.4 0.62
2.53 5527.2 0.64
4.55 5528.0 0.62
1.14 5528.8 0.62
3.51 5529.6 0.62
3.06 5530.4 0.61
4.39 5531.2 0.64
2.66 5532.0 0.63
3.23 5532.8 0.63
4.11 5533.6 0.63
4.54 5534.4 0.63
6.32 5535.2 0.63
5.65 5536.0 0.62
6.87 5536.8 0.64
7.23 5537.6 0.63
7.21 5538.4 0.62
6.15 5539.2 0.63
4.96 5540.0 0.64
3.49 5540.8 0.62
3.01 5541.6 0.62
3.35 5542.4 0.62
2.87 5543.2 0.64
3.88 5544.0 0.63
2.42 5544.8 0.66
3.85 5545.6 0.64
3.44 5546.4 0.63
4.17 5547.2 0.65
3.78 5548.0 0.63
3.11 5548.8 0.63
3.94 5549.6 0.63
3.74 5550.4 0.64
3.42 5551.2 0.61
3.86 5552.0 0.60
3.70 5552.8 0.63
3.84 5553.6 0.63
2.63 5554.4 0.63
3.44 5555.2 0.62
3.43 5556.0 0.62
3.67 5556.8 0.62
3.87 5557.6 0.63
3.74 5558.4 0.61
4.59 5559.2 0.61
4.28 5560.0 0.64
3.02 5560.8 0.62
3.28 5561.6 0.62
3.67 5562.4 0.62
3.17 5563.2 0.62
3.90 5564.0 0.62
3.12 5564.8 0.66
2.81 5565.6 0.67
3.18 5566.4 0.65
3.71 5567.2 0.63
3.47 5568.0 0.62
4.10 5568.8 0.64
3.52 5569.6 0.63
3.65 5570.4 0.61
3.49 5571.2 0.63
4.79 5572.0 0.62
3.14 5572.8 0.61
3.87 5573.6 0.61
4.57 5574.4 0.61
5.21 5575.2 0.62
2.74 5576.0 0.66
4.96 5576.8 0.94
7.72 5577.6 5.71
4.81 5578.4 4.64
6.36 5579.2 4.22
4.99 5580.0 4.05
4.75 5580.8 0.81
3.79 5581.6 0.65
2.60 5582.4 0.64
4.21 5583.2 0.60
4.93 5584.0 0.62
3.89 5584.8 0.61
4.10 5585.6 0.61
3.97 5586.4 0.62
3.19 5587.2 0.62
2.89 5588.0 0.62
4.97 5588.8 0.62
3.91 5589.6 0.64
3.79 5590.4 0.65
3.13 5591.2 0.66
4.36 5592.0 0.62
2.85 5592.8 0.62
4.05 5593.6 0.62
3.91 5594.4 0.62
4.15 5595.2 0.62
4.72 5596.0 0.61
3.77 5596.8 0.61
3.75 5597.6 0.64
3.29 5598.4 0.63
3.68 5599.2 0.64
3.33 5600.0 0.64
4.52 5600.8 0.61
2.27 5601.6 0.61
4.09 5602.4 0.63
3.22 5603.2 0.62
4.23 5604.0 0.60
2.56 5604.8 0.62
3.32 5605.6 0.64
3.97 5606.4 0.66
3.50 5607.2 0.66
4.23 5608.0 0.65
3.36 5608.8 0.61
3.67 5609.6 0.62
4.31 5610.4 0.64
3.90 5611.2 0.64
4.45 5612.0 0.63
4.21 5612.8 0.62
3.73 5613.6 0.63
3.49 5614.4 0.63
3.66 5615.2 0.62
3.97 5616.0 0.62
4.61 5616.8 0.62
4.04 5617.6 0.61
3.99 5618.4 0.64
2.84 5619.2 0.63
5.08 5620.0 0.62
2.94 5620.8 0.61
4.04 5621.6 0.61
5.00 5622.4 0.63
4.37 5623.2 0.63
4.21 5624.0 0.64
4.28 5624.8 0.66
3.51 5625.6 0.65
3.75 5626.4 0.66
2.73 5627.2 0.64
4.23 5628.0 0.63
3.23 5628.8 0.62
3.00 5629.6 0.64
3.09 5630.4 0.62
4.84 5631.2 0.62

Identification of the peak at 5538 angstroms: H-beta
